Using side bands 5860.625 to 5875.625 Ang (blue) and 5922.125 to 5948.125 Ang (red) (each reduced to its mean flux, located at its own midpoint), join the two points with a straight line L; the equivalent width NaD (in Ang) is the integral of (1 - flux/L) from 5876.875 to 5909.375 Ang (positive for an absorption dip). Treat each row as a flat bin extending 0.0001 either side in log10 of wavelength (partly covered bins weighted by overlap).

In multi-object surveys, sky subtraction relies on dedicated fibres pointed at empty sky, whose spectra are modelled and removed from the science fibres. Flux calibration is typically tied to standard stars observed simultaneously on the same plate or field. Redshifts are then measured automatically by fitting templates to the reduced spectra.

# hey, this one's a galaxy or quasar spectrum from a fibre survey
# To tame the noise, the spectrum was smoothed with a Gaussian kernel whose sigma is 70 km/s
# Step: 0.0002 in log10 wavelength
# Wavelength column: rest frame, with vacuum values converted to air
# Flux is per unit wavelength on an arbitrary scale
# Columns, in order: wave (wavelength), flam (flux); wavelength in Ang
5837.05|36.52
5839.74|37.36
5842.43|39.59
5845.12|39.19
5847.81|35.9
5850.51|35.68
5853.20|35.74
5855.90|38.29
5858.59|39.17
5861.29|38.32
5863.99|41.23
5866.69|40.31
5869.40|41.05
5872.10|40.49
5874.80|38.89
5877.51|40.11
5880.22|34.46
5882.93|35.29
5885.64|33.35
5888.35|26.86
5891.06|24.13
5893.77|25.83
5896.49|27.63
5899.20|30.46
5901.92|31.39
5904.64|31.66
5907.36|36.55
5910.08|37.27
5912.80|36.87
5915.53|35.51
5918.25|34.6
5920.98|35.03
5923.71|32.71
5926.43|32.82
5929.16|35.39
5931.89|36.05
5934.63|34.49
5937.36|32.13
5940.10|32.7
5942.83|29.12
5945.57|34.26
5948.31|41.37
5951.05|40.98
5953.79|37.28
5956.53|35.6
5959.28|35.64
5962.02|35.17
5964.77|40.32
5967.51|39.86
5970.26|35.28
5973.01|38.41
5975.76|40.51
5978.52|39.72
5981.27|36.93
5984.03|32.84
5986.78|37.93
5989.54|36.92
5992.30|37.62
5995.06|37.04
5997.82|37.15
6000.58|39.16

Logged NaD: 5.5 Ang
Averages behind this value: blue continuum 40.2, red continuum 33.7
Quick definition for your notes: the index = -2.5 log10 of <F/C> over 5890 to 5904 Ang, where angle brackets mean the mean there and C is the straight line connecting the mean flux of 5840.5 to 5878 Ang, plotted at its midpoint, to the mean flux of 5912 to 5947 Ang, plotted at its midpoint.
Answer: 0.27 mag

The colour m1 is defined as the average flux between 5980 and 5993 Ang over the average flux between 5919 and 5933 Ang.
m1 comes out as 1.1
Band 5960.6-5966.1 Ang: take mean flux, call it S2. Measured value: 37.7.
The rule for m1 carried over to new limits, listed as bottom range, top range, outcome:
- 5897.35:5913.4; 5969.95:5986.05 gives 1.11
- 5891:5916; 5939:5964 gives 1.12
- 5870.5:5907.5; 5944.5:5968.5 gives 1.16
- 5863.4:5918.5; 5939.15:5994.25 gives 1.08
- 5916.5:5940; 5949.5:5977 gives 1.11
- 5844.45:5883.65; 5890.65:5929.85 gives 0.85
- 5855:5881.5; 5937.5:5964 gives 0.91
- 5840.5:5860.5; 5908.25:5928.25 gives 0.93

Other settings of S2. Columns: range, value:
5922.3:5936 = 34.3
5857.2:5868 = 39.8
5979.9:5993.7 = 36.4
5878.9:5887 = 34.4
